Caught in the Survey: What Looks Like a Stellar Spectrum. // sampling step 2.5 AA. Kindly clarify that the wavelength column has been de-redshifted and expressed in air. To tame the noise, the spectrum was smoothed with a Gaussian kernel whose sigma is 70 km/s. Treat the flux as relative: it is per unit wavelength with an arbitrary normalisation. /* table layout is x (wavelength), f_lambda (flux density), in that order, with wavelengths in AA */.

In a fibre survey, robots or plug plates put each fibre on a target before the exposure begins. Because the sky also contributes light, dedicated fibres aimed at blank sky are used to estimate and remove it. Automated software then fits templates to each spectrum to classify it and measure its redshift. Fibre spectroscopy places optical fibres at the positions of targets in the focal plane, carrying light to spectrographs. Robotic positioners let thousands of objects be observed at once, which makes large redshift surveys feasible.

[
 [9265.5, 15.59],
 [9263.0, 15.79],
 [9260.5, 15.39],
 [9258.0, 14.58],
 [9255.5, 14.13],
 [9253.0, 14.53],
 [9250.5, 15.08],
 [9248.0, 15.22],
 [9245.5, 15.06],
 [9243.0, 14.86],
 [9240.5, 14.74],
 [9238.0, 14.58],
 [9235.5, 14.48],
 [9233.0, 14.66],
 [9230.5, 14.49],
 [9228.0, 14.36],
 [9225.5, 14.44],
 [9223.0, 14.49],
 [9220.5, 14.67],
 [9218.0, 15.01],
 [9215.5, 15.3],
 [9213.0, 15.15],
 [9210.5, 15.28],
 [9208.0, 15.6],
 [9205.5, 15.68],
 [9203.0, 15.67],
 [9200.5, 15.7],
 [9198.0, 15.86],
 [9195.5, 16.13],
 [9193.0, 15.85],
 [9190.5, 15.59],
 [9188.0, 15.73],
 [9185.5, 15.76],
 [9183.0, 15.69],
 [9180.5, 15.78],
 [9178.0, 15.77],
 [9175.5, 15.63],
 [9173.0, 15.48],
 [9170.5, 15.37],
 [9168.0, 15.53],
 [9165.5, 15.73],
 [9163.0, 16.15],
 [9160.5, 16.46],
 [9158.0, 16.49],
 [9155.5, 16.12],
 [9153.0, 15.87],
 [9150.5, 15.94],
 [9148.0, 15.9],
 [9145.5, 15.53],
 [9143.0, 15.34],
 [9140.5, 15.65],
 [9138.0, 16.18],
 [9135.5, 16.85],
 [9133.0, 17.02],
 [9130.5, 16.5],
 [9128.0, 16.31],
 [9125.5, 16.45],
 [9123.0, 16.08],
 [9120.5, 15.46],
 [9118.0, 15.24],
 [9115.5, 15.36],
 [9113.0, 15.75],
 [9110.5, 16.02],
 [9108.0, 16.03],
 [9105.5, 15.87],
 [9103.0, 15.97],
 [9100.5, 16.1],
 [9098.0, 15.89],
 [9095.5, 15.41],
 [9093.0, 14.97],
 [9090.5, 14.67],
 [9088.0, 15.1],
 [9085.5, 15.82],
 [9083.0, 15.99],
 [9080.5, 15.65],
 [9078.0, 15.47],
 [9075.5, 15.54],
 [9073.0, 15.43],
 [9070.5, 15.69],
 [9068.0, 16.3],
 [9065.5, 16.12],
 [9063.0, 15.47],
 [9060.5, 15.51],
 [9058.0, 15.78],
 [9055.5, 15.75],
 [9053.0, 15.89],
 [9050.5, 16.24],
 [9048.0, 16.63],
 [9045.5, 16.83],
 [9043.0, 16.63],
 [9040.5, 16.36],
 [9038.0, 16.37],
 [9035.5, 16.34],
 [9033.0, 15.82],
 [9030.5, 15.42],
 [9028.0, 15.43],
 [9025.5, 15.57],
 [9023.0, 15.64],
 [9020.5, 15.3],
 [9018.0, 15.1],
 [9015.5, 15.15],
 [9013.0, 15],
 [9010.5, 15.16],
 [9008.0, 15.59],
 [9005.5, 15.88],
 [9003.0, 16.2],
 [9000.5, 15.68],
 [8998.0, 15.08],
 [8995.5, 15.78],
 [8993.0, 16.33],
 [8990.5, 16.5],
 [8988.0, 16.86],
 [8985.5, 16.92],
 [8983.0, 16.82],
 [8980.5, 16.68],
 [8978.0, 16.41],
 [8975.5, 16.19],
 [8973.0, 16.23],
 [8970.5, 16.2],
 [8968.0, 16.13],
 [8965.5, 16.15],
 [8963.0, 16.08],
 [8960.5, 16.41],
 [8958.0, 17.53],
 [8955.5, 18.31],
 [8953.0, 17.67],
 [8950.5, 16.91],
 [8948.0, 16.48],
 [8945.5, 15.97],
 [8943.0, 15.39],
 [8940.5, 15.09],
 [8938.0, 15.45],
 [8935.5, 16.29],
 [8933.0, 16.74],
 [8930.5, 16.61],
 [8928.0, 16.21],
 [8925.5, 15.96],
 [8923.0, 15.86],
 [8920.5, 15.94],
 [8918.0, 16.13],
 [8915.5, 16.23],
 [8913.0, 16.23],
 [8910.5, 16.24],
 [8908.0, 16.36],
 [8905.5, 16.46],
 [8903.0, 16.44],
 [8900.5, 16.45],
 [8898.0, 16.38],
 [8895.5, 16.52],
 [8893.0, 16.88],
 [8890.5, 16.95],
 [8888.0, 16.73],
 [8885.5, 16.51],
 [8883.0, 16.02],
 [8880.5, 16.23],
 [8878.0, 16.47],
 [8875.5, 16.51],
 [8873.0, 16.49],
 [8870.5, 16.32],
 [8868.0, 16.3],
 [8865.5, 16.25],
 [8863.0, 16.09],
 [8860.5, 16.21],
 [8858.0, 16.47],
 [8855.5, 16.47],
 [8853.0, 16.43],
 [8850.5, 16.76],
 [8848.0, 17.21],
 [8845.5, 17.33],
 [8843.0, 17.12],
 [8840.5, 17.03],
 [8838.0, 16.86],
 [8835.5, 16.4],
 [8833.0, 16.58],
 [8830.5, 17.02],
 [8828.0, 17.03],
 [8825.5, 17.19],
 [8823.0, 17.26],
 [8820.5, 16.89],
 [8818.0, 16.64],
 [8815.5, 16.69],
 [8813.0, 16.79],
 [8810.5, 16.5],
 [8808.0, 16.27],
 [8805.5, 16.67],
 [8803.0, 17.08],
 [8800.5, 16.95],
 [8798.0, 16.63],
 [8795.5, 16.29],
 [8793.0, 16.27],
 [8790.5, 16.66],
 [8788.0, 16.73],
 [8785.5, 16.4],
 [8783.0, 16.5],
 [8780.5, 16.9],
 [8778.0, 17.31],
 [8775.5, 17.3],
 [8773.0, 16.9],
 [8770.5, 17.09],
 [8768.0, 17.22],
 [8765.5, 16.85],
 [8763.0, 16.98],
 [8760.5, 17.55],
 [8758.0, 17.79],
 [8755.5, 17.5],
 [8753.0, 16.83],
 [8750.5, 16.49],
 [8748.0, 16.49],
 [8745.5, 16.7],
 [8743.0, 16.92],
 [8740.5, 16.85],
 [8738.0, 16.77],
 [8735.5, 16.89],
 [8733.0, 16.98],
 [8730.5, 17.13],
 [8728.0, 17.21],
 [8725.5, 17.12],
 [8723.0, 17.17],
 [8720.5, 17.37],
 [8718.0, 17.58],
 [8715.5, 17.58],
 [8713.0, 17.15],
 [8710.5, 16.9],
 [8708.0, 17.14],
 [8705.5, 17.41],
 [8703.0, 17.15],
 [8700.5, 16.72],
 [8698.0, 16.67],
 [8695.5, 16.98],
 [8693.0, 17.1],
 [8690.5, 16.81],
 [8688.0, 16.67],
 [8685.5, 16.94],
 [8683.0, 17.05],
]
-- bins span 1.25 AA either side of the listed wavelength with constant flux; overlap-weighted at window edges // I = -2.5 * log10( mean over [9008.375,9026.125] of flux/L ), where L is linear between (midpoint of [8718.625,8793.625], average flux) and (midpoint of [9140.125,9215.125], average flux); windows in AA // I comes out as 0.06 mag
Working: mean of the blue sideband 17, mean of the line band 15.3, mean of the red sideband 15.7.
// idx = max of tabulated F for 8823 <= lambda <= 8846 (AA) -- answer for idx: 17.33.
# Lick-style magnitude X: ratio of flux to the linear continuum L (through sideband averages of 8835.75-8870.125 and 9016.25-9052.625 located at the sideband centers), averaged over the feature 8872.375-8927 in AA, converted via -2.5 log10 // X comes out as 0.01 mag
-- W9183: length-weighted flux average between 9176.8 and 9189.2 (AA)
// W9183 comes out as 15.7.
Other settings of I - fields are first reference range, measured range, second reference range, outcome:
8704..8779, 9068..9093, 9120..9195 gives 0.045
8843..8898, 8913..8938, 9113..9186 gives 0.016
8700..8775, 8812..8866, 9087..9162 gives 0.000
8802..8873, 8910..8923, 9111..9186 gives 0.025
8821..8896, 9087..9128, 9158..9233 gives 0.007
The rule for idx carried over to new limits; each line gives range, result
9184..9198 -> 16.13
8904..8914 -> 16.46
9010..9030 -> 15.64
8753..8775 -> 17.79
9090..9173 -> 17.02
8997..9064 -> 16.83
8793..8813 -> 17.08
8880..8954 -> 17.67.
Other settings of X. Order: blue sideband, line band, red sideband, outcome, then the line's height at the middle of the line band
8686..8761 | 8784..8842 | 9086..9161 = 0.00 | 16.8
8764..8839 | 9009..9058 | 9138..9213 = 0.02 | 16.2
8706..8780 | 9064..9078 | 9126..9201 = 0.03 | 16.2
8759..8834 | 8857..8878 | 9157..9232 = 0.02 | 16.6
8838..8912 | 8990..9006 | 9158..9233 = 0.02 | 16.1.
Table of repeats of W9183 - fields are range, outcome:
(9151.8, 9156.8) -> 16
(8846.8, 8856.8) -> 16.7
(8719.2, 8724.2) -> 17.3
